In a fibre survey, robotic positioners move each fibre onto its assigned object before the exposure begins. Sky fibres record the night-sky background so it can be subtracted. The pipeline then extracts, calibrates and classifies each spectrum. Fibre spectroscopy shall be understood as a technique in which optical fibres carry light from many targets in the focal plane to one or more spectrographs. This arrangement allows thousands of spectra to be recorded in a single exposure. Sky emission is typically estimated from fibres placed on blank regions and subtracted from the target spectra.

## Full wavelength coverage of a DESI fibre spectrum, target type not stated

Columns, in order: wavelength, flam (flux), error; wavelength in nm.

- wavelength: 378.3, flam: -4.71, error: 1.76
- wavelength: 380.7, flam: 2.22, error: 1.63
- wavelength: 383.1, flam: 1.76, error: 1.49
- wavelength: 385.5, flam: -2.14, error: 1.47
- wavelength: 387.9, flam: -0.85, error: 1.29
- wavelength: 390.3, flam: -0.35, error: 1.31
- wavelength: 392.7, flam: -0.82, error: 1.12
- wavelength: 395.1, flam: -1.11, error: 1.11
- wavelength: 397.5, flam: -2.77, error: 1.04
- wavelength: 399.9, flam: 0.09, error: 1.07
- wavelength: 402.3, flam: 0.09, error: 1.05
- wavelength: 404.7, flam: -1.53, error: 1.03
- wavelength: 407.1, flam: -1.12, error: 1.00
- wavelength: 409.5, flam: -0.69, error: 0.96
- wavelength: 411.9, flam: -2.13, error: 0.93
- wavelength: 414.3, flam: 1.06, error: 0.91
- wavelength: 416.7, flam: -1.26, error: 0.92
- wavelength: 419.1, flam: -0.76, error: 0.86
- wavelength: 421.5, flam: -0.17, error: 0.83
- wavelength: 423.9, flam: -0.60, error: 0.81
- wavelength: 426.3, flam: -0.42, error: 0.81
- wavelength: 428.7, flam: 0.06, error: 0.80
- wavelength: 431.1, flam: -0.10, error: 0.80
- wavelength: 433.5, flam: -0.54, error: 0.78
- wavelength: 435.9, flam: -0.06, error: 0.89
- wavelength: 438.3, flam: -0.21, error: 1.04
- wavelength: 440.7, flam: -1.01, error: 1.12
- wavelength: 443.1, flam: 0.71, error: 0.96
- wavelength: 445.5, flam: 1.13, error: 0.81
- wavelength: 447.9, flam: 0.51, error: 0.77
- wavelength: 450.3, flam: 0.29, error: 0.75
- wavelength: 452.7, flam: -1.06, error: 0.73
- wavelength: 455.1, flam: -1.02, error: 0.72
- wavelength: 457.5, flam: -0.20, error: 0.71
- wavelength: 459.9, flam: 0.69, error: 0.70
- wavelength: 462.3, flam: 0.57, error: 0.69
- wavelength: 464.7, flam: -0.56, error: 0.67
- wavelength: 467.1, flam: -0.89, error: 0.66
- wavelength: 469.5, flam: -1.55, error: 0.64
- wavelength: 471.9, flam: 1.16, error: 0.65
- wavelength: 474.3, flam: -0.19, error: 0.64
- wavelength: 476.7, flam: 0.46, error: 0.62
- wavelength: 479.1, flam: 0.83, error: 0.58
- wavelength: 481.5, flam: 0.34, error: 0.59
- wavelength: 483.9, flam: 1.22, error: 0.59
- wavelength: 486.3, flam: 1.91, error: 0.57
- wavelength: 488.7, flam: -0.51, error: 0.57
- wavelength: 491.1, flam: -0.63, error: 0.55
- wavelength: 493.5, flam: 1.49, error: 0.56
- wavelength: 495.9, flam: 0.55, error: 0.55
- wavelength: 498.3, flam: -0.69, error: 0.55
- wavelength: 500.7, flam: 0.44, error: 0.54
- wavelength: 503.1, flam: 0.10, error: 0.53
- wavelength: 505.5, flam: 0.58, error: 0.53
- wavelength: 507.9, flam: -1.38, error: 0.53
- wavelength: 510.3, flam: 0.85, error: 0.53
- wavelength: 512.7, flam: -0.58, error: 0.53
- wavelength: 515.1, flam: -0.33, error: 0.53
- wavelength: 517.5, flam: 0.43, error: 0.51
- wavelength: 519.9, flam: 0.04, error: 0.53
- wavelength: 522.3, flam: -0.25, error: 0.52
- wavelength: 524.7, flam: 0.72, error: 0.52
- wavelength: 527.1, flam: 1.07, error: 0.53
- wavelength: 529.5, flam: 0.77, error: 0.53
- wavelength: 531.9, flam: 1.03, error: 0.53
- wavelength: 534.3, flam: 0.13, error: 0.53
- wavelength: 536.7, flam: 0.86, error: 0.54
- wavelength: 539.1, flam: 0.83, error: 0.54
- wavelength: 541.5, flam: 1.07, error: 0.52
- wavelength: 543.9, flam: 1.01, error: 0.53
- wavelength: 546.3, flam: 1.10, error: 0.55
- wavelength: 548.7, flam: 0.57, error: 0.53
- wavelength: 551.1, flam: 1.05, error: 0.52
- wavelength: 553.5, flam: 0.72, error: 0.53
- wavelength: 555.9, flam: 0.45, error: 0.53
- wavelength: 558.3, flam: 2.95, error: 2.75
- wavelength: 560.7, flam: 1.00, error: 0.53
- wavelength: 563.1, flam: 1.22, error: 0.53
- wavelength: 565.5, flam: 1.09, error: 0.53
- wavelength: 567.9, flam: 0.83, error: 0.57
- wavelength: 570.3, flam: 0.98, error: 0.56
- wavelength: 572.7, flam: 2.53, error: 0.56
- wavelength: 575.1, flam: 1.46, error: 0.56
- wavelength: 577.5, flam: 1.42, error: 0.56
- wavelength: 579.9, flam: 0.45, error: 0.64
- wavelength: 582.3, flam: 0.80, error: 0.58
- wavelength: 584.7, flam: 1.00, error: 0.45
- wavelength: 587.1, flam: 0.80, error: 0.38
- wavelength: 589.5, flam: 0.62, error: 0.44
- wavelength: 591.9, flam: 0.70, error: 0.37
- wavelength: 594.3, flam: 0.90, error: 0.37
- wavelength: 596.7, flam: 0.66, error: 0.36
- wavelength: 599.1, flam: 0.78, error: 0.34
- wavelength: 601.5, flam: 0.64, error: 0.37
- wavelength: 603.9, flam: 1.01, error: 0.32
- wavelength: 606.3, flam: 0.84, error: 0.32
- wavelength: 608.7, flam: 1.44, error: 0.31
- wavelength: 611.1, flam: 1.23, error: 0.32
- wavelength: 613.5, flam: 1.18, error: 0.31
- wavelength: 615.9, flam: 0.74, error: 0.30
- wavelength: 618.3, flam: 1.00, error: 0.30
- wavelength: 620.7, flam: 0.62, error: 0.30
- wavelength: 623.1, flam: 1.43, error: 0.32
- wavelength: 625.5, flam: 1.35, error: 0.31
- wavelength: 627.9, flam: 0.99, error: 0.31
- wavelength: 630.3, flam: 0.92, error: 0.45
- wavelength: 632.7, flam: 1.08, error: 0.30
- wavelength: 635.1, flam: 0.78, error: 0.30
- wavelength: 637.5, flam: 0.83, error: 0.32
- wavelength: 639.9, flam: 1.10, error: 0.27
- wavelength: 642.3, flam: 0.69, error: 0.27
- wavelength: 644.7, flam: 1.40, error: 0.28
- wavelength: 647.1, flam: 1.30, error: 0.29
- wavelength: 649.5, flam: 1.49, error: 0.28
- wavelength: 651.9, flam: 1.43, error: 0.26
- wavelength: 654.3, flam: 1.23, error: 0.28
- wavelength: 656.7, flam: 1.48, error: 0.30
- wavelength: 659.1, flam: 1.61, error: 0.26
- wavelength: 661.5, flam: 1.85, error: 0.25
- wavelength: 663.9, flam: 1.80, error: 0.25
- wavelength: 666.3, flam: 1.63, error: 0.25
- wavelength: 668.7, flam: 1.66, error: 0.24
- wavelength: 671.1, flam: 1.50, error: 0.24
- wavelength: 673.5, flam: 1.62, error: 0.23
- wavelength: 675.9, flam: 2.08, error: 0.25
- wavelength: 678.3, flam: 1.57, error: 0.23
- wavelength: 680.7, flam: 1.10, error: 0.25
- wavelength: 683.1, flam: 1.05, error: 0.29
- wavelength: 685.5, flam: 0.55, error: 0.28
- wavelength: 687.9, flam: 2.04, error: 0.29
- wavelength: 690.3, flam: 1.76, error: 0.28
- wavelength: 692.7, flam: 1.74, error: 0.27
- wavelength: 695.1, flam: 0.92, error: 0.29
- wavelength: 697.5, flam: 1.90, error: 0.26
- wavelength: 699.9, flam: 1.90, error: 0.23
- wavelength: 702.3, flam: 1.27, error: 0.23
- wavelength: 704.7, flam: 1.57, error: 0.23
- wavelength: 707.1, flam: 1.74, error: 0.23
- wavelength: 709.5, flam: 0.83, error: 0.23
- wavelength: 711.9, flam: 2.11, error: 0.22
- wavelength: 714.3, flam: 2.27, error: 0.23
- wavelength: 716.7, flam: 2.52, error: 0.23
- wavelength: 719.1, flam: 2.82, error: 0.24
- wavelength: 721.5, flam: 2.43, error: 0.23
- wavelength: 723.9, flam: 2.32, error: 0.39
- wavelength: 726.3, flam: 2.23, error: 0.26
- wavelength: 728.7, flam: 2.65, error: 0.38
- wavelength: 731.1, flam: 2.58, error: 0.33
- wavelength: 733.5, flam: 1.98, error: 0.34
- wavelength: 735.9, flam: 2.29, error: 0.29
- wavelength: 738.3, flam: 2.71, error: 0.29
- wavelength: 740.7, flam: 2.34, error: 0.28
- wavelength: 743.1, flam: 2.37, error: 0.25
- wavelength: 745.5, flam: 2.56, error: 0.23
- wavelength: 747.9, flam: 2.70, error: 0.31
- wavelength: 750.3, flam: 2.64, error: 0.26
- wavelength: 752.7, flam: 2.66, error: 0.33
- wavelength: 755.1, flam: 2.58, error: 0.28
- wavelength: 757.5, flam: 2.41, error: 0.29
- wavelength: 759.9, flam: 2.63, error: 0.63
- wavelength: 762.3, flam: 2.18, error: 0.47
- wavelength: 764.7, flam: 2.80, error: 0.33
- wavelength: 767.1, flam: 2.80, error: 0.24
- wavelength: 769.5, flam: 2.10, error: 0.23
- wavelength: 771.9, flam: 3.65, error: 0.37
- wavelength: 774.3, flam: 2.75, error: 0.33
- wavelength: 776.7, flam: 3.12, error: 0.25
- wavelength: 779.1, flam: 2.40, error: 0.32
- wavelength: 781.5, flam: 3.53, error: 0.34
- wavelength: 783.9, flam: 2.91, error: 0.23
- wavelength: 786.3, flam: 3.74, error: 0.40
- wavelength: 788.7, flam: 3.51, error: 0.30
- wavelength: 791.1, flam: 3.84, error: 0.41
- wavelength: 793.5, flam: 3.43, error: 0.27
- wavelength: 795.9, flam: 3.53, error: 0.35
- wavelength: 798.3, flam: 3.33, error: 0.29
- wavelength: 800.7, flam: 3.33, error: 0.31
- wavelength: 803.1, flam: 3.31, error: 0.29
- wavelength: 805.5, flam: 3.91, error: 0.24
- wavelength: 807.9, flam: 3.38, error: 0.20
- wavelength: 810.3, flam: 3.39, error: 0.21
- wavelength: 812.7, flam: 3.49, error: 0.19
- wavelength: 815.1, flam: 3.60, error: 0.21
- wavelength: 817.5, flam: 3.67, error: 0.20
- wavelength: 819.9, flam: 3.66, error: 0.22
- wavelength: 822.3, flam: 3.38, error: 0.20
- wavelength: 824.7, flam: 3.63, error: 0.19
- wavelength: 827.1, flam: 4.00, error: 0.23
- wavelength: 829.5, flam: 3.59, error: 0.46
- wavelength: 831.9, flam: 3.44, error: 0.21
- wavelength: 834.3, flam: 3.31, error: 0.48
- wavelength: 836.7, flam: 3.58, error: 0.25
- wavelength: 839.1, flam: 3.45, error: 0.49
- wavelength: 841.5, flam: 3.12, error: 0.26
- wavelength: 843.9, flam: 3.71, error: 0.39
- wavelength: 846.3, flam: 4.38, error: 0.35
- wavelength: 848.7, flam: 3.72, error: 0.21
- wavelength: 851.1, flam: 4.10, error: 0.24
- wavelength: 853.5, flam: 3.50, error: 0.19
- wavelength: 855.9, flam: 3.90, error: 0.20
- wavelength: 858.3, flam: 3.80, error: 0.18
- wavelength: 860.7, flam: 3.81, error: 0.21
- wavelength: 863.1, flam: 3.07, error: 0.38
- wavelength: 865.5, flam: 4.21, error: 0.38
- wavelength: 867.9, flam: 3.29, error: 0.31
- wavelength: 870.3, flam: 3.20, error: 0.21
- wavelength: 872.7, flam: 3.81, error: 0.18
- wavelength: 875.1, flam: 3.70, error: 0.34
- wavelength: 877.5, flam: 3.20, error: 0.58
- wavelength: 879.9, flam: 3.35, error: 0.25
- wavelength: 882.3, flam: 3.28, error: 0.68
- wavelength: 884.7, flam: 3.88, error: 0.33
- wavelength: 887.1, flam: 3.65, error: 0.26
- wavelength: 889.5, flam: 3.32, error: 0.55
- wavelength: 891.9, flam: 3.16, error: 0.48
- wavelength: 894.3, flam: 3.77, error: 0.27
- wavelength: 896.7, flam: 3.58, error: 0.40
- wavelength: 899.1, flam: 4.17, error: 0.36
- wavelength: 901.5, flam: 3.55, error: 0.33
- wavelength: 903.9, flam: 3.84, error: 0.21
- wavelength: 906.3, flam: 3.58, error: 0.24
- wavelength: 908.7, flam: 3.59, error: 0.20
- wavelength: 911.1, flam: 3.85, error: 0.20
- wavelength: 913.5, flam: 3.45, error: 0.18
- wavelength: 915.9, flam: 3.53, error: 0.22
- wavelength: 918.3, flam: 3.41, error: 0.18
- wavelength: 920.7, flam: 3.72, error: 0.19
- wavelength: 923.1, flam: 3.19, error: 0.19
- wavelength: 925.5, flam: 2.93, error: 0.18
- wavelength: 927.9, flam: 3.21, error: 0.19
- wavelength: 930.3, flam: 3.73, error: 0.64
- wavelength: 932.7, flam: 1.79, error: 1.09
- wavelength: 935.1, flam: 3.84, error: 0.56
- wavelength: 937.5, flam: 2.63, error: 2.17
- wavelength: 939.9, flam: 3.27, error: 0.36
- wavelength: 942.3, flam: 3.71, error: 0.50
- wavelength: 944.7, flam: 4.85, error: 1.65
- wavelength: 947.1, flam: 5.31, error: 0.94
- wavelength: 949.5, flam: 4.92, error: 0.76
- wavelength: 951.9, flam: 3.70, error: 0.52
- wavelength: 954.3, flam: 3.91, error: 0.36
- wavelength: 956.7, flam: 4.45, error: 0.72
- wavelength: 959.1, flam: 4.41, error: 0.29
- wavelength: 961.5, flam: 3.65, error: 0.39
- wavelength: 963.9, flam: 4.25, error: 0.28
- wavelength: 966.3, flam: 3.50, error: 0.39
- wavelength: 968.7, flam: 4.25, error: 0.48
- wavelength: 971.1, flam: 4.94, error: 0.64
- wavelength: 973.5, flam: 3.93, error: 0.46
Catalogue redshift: 0.79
